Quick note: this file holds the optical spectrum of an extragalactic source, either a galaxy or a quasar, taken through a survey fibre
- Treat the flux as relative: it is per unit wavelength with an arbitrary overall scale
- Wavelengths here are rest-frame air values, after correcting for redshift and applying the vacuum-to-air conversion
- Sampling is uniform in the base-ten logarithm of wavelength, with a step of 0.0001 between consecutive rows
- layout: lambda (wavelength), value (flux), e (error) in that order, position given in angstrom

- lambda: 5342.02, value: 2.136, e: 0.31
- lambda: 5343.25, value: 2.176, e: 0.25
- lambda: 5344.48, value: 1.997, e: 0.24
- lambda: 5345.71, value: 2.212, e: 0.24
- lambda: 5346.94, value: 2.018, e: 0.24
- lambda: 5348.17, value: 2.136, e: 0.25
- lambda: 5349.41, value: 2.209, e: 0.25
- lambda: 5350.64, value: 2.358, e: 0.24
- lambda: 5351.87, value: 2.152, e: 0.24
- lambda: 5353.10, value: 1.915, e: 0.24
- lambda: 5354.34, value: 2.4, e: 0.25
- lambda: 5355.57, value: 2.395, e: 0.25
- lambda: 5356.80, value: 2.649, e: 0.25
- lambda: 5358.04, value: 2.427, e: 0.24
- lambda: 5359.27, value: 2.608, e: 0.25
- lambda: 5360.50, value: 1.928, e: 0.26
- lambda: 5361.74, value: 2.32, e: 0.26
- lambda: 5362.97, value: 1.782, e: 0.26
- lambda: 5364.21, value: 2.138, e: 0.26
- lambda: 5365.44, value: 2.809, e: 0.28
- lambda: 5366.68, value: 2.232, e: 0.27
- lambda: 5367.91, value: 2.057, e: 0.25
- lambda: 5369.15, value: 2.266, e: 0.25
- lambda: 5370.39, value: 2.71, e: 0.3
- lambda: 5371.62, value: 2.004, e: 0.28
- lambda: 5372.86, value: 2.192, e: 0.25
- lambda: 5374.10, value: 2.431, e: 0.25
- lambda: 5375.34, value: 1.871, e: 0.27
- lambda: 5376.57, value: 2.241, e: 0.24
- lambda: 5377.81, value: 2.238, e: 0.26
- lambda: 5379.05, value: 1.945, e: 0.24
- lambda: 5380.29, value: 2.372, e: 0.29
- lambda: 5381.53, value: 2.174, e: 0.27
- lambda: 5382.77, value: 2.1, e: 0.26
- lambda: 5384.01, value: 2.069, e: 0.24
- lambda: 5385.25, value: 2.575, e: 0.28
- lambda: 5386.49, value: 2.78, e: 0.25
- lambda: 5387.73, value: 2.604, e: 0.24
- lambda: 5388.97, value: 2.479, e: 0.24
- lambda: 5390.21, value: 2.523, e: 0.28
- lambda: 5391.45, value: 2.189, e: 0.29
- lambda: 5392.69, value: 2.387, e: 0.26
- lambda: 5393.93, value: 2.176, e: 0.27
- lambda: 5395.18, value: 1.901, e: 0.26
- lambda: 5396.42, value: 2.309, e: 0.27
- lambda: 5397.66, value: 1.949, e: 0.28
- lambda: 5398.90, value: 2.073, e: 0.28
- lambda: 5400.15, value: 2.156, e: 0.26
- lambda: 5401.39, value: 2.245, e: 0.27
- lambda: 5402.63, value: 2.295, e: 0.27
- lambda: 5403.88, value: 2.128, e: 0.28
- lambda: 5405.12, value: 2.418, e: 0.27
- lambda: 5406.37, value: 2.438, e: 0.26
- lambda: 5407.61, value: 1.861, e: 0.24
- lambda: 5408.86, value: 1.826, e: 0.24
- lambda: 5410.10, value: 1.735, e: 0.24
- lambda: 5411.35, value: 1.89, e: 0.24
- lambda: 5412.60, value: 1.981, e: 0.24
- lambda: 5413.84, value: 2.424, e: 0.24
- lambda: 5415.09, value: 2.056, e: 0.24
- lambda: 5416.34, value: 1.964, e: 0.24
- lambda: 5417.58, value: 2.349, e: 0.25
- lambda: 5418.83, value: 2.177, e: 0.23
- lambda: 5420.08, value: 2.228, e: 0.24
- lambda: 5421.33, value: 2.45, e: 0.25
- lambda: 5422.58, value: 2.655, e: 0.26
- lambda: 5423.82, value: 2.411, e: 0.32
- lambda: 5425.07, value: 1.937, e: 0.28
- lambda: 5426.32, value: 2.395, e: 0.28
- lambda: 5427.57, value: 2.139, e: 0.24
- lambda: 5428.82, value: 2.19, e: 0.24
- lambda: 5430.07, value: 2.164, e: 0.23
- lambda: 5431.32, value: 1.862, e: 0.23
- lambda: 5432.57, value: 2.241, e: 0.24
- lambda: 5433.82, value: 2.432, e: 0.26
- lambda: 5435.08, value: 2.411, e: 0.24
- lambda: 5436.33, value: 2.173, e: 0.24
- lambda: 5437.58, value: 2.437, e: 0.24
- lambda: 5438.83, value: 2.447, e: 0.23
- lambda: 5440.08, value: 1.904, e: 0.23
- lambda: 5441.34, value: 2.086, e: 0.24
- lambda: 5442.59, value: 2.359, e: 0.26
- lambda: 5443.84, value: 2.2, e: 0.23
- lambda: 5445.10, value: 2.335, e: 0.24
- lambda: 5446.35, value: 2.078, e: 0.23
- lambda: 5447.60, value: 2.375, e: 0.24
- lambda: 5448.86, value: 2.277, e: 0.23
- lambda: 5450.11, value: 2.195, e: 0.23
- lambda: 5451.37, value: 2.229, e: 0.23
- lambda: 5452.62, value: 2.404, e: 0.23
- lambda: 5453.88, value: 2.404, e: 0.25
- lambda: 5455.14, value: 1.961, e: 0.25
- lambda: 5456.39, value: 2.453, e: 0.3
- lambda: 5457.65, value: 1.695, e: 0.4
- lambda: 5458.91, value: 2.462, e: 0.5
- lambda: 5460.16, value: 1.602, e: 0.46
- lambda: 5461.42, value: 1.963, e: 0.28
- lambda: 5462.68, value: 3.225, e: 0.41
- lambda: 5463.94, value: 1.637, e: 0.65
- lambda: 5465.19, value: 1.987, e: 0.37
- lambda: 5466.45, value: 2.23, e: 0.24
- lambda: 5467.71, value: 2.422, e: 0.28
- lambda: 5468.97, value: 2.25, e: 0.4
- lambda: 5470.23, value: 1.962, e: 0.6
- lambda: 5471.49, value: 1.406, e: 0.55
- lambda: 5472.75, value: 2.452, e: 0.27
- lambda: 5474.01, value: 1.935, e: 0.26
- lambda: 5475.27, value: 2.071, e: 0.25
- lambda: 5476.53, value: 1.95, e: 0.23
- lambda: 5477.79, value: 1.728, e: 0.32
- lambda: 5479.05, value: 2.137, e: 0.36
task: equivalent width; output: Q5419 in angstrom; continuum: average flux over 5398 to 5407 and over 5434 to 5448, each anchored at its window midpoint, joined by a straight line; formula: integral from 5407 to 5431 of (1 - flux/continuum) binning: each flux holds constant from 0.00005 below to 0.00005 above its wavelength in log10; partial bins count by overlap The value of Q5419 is 1.1 angstrom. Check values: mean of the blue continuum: 2.24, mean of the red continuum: 2.26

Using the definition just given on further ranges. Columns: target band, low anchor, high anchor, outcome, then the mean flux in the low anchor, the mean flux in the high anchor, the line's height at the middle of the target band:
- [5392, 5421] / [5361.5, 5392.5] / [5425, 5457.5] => 1.6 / 2.29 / 2.23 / 2.26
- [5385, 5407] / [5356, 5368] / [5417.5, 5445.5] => -0.2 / 2.31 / 2.26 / 2.28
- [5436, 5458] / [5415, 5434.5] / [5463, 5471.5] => -0.8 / 2.23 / 2.07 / 2.15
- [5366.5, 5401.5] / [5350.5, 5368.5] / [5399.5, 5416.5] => -1.0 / 2.28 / 2.1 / 2.19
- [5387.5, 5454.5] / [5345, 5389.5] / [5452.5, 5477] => -1.0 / 2.27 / 2.12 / 2.19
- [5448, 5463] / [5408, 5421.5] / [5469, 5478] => -1.7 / 2.08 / 1.96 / 2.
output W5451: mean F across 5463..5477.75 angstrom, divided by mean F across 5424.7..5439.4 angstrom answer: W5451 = 0.91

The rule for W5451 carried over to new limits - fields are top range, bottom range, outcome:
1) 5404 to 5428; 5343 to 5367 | 0.97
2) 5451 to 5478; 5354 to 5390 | 0.92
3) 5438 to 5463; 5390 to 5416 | 1.04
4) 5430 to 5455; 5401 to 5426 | 1.03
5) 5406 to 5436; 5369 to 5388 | 0.95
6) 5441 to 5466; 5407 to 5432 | 1.03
